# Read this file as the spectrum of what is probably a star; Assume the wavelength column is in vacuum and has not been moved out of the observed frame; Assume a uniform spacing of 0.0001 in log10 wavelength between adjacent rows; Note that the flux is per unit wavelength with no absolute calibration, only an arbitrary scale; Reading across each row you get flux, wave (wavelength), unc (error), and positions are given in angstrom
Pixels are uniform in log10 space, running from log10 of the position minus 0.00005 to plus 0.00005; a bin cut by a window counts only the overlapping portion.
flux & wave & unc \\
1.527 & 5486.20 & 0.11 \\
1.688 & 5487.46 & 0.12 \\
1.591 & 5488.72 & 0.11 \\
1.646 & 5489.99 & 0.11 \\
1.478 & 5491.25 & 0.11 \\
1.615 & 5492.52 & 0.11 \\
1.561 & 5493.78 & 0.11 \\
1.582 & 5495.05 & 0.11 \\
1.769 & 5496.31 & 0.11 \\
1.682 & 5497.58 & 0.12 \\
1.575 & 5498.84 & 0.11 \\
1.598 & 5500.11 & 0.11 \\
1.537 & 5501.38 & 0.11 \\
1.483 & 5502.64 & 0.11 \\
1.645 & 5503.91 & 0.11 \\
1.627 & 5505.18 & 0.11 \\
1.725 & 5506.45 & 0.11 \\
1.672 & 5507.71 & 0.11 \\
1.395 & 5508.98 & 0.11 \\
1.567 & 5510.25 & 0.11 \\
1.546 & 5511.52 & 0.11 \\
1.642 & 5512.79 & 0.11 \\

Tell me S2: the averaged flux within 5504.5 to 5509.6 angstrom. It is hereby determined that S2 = 1.61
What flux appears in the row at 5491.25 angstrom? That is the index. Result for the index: 1.478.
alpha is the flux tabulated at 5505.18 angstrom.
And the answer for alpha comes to 1.627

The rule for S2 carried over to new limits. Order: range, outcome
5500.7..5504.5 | 1.55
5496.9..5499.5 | 1.63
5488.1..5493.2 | 1.58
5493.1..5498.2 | 1.65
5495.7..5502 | 1.63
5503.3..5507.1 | 1.67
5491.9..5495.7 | 1.59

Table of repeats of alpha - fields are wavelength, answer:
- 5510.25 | 1.567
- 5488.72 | 1.591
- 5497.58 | 1.682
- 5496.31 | 1.769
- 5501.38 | 1.537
